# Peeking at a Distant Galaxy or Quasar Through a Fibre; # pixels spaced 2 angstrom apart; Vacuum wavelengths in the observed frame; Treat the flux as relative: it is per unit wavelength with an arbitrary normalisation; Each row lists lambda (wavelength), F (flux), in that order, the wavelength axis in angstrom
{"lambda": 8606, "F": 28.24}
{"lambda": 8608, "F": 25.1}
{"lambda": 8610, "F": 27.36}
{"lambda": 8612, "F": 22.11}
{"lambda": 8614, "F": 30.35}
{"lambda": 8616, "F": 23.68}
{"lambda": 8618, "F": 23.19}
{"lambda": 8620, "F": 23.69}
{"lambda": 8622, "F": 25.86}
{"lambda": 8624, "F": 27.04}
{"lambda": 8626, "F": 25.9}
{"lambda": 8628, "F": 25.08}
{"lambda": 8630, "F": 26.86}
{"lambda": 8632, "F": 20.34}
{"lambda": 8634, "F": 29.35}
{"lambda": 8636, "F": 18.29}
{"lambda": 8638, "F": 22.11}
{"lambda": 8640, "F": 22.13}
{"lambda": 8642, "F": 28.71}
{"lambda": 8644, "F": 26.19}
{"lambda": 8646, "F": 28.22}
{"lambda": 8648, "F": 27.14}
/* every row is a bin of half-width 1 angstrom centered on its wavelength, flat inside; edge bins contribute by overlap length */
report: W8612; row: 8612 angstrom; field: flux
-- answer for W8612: 22.11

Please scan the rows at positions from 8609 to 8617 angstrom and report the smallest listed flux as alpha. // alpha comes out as 22.11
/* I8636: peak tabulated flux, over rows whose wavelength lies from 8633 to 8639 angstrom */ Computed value 29.35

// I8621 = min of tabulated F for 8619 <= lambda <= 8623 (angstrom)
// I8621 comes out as 23.69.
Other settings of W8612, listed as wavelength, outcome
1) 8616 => 23.68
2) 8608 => 25.1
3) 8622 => 25.86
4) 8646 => 28.22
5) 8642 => 28.71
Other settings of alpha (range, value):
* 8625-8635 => 20.34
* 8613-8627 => 23.19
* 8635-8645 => 18.29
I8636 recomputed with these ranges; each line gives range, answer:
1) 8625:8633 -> 26.86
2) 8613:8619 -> 30.35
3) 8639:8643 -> 28.71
